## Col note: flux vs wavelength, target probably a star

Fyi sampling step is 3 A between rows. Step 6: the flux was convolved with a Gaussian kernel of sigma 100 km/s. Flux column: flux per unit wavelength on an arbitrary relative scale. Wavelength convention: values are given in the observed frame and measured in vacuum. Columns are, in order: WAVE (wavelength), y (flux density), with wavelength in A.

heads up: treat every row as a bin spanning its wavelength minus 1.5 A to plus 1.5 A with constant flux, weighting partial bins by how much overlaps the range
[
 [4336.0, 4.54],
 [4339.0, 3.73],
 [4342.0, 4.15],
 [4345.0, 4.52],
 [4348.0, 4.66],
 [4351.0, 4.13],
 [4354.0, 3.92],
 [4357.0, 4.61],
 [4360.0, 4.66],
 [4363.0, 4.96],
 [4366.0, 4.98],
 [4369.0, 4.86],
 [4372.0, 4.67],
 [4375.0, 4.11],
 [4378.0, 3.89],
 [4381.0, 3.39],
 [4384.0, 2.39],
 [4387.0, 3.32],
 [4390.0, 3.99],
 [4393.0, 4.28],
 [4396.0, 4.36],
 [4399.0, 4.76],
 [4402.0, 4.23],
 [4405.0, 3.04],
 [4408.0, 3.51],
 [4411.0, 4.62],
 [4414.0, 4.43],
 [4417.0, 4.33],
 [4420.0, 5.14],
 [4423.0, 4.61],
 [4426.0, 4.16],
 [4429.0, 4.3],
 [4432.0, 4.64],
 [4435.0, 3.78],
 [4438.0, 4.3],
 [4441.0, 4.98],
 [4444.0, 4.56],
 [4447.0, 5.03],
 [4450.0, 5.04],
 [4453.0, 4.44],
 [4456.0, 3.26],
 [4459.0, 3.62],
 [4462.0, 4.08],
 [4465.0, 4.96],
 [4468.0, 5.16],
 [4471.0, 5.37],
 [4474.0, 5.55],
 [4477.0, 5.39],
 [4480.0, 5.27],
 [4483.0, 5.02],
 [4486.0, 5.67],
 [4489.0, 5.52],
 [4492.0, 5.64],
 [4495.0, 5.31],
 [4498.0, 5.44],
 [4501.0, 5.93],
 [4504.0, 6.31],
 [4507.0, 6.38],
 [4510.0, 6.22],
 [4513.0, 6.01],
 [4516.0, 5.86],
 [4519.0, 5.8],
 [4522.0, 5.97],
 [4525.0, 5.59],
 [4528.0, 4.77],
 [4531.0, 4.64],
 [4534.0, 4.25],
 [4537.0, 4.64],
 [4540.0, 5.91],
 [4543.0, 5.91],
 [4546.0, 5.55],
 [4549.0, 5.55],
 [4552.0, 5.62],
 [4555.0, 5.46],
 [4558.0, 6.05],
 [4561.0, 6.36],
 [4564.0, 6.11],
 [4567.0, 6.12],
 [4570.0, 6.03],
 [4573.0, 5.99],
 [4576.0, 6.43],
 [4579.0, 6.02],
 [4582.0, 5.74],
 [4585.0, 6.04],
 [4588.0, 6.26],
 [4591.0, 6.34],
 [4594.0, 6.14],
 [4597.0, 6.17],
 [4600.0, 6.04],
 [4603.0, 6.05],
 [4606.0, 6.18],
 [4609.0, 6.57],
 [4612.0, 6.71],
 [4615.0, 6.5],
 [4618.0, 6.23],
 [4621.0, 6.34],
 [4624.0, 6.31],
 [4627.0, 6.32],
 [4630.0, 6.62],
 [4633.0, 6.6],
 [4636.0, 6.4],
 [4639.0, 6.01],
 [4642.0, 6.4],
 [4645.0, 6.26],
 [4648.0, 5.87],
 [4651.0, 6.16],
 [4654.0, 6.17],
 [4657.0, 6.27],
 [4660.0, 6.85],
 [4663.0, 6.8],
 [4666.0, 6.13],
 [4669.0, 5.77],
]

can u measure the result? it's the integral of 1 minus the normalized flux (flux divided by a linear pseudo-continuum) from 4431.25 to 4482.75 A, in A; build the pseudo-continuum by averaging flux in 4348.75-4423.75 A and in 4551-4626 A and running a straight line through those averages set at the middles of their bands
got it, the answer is 2.2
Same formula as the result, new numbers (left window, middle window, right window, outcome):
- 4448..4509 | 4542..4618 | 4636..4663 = -3.2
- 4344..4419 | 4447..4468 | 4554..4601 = 2.4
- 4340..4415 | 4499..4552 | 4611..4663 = -1.9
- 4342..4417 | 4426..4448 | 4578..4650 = 1.0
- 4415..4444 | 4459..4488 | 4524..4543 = -2.3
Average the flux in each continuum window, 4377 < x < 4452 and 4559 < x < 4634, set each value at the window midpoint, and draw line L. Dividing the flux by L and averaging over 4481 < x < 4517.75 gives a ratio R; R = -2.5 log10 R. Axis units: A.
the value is -0.12 mag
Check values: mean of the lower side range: 4.21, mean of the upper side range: 6.25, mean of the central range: 5.77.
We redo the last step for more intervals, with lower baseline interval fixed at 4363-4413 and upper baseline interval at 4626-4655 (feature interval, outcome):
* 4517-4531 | -0.04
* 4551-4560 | -0.04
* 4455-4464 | 0.24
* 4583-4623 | -0.06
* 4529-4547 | 0.05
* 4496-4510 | -0.18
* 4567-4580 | -0.08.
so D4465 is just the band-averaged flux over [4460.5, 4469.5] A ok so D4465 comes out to 4.73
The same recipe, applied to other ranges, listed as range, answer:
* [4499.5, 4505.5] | 6.12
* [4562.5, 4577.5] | 6.14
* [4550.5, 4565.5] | 5.92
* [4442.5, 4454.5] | 4.77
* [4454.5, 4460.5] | 3.44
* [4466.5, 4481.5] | 5.35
